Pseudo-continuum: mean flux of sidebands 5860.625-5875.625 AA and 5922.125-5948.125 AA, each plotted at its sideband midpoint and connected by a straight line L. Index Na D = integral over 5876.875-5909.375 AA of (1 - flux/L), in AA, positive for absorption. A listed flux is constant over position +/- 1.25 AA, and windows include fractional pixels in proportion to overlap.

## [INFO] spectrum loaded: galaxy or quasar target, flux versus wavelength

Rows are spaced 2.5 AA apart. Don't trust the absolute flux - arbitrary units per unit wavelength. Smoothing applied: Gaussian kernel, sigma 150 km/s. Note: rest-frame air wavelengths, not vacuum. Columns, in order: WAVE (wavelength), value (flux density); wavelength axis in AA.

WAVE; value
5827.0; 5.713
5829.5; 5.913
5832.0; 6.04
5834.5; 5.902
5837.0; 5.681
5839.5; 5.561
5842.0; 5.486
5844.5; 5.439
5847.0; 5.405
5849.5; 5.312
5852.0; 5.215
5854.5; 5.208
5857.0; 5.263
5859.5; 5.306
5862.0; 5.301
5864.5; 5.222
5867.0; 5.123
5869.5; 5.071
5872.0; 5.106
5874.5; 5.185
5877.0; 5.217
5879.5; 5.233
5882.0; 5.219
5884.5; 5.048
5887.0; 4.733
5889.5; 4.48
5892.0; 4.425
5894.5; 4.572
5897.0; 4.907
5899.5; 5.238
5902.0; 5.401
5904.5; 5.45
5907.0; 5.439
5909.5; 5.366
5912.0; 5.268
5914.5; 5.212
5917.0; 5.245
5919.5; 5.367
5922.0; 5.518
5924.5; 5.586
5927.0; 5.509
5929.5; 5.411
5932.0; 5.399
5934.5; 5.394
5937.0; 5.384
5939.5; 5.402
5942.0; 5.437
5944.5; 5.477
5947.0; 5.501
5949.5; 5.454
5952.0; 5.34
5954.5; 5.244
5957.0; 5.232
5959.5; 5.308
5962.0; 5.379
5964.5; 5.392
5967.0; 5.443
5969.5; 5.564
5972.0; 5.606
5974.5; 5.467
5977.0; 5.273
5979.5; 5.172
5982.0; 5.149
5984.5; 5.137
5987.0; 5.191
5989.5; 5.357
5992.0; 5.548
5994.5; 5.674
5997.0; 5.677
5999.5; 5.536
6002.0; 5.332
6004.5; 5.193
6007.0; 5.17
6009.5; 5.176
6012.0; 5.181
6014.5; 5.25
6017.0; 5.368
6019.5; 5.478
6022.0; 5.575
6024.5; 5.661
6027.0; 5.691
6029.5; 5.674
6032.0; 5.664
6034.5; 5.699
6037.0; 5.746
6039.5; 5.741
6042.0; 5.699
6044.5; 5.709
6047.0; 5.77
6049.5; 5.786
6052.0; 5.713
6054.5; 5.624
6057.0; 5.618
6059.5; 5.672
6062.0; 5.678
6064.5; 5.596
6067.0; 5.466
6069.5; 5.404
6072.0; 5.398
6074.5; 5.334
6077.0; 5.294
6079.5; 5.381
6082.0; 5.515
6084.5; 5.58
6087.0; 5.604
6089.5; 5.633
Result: 1.5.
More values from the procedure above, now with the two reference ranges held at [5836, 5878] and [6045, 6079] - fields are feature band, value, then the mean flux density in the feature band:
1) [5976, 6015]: 1.2 AA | 5.31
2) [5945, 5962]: 0.2 AA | 5.35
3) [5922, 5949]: -0.3 AA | 5.45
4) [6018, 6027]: -0.1 AA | 5.58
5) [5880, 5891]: 0.9 AA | 4.88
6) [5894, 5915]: 0.5 AA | 5.23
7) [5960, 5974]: -0.1 AA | 5.47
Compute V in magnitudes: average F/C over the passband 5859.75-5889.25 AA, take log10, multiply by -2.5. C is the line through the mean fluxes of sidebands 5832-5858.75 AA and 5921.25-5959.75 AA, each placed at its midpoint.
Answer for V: 0.069 mag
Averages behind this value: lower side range 5.47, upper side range 5.41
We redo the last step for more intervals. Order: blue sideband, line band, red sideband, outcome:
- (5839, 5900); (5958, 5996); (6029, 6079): 0.006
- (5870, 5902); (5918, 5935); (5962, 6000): -0.061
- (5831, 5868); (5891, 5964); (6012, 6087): 0.035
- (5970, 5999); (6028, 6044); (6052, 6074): -0.039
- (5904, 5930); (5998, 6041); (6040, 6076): 0.013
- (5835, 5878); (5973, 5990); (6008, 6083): 0.045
